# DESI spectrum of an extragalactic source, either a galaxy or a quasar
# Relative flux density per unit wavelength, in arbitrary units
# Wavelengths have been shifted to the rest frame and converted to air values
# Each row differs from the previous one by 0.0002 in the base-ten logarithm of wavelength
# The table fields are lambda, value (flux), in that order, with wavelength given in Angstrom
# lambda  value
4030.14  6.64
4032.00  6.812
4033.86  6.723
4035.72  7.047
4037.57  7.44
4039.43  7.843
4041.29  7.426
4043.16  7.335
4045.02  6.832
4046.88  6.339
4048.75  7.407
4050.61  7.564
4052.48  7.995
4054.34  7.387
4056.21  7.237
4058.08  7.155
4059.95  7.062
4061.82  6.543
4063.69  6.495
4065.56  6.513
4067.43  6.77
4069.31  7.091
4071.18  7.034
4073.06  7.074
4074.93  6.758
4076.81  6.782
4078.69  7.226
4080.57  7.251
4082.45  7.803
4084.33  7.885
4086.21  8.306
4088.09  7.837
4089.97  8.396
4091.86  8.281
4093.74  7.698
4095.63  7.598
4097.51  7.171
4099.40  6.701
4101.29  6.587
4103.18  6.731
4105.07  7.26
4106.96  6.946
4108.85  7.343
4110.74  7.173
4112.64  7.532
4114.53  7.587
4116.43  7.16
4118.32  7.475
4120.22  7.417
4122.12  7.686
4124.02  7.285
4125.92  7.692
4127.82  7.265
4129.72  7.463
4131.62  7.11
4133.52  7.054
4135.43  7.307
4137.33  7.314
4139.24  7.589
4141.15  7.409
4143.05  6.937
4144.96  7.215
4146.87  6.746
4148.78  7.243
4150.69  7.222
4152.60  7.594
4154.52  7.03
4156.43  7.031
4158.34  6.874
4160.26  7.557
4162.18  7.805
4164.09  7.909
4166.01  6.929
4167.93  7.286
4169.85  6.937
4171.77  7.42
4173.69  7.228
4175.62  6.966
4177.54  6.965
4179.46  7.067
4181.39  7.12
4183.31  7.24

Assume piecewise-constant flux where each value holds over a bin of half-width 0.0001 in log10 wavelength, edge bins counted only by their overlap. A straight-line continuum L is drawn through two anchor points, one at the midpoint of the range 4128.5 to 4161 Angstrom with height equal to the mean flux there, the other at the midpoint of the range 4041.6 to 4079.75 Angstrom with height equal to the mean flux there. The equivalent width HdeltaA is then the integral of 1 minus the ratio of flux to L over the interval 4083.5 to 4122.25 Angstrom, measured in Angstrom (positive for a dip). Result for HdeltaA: -1.8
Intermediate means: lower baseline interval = 7.04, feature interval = 7.46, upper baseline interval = 7.22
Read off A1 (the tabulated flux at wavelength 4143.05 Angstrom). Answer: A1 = 6.937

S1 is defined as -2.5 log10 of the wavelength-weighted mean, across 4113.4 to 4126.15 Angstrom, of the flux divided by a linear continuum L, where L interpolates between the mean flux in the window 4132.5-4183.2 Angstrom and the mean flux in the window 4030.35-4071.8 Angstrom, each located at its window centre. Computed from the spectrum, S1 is -0.04 mag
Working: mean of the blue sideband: 7.09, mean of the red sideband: 7.22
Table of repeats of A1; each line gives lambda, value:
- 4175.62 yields 6.966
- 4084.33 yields 7.885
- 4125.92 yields 7.692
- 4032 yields 6.812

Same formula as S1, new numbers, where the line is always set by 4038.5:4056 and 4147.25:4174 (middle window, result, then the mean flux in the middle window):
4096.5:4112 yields 0.05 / 7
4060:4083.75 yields 0.06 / 6.96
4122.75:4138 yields 0.00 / 7.32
